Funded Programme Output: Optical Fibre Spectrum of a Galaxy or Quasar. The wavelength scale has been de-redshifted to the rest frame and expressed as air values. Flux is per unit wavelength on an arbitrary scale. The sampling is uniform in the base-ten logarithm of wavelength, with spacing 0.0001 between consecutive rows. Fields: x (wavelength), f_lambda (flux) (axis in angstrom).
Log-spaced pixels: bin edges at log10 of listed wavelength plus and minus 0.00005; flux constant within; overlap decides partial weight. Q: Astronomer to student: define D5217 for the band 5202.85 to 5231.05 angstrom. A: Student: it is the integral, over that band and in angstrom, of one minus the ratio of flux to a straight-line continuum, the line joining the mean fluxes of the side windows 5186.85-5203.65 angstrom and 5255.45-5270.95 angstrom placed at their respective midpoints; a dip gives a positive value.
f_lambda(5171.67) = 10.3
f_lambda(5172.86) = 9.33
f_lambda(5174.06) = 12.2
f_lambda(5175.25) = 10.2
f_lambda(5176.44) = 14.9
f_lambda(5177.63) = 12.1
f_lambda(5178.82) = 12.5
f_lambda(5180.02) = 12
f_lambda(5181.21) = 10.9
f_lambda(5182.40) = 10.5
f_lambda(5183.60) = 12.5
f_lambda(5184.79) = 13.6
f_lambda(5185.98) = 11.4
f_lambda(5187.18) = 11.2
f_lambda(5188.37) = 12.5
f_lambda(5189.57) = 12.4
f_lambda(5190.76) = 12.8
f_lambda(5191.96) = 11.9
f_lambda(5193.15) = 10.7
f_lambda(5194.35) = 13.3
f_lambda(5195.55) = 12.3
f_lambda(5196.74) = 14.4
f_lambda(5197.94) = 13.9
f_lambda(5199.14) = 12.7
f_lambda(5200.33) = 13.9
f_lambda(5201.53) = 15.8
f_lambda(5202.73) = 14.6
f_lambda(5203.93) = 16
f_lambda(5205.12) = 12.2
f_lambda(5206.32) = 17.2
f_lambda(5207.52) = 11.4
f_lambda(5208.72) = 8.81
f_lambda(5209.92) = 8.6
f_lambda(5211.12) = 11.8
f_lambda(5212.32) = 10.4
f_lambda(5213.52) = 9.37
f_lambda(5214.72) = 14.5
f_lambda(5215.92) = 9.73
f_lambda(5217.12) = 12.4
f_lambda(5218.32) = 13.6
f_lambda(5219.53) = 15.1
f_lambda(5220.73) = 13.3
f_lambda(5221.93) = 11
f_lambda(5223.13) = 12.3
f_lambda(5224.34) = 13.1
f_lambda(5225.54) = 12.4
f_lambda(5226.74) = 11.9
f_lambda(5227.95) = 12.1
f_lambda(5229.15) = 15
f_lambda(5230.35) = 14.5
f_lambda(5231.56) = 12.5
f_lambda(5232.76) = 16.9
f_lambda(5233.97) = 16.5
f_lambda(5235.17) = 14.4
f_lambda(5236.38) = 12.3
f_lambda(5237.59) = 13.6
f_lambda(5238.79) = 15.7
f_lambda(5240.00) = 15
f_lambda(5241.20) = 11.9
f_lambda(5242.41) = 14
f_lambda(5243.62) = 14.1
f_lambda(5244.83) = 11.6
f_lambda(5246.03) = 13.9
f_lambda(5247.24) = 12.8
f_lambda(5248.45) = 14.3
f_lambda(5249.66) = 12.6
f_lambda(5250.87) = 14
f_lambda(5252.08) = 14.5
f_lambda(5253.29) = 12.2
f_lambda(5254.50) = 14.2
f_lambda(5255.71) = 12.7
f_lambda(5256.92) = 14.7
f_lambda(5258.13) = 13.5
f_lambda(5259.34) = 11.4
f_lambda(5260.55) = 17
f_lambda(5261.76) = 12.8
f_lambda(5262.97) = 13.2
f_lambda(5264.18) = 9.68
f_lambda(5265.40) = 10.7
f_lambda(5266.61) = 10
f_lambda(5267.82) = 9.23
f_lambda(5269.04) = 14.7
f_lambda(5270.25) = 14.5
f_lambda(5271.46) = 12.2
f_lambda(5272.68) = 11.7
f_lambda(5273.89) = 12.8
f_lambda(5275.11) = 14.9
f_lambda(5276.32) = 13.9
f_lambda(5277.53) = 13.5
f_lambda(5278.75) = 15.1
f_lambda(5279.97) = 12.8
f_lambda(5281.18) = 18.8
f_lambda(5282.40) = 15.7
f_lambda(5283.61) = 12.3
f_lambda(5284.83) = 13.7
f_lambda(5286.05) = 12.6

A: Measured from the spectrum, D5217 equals 1.0 angstrom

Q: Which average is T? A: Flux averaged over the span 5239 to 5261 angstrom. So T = 13.6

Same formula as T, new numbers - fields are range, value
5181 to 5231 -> 12.6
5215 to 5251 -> 13.4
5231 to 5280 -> 13.4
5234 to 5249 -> 13.7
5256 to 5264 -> 13.5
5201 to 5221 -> 12.6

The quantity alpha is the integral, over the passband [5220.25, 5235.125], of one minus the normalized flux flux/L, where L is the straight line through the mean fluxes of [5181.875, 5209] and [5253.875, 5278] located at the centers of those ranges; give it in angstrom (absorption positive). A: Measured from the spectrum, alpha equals -0.7 angstrom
